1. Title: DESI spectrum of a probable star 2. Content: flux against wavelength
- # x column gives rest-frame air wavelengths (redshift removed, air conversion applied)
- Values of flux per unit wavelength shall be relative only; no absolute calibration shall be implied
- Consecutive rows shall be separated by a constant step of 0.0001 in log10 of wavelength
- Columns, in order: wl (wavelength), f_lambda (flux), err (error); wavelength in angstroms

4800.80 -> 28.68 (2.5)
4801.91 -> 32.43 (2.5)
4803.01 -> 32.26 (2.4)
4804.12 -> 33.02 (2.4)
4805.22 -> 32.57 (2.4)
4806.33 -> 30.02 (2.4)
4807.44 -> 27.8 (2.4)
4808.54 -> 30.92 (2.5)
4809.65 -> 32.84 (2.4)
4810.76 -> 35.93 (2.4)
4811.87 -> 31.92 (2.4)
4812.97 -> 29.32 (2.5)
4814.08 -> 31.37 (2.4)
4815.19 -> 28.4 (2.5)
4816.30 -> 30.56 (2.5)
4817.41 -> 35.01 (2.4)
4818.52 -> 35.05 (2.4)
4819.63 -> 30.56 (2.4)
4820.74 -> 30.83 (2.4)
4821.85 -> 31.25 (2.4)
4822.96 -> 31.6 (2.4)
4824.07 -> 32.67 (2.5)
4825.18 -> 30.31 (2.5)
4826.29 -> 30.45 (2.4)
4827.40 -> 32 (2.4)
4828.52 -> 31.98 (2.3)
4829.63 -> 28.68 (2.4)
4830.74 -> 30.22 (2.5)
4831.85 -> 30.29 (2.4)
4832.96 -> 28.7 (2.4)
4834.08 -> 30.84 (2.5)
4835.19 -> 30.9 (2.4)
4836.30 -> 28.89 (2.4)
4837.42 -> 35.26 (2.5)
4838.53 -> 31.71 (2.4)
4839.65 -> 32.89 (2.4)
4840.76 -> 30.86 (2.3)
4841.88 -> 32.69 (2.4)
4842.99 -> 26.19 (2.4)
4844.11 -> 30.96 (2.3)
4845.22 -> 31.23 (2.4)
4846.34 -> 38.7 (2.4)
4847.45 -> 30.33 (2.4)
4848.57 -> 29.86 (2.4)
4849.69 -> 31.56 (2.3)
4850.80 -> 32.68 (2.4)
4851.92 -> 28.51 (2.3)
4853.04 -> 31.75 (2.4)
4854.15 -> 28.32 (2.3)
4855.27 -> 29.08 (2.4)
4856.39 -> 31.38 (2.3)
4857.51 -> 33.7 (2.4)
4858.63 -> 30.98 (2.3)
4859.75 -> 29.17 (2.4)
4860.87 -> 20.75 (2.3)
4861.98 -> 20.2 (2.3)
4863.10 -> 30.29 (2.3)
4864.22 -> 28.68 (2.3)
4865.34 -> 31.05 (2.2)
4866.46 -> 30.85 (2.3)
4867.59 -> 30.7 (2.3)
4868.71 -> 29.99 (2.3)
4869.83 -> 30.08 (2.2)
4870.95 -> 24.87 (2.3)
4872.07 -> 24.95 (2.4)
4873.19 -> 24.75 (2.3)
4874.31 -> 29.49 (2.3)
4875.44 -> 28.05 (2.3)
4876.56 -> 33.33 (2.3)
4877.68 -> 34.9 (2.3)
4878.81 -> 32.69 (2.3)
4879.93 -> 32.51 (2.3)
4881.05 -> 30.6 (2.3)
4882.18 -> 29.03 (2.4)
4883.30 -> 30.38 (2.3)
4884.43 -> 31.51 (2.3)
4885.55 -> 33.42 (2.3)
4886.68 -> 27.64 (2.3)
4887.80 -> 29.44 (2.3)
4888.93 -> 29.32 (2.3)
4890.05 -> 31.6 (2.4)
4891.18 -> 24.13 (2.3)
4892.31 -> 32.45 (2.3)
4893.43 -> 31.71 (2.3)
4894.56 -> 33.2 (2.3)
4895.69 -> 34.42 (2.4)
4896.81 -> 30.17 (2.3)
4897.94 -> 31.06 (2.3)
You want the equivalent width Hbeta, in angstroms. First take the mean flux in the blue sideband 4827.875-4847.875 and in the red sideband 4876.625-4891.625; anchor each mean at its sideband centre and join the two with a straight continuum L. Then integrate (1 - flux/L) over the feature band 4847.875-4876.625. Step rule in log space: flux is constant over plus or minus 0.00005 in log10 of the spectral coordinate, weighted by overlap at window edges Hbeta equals 1.82 angstroms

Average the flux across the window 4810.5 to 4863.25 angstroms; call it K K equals 30.7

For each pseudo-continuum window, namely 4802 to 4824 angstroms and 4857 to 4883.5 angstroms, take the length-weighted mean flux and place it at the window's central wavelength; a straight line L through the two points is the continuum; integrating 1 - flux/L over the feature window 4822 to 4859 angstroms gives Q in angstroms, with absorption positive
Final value -0.7 angstroms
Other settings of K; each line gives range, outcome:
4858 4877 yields 28.1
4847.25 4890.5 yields 29.7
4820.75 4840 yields 31.1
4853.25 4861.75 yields 28.8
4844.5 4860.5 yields 31.1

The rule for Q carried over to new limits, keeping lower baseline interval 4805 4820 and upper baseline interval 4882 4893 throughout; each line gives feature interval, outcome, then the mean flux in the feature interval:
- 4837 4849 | -0.4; 31.9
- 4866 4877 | 0.6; 28.6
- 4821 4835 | 0.2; 30.8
